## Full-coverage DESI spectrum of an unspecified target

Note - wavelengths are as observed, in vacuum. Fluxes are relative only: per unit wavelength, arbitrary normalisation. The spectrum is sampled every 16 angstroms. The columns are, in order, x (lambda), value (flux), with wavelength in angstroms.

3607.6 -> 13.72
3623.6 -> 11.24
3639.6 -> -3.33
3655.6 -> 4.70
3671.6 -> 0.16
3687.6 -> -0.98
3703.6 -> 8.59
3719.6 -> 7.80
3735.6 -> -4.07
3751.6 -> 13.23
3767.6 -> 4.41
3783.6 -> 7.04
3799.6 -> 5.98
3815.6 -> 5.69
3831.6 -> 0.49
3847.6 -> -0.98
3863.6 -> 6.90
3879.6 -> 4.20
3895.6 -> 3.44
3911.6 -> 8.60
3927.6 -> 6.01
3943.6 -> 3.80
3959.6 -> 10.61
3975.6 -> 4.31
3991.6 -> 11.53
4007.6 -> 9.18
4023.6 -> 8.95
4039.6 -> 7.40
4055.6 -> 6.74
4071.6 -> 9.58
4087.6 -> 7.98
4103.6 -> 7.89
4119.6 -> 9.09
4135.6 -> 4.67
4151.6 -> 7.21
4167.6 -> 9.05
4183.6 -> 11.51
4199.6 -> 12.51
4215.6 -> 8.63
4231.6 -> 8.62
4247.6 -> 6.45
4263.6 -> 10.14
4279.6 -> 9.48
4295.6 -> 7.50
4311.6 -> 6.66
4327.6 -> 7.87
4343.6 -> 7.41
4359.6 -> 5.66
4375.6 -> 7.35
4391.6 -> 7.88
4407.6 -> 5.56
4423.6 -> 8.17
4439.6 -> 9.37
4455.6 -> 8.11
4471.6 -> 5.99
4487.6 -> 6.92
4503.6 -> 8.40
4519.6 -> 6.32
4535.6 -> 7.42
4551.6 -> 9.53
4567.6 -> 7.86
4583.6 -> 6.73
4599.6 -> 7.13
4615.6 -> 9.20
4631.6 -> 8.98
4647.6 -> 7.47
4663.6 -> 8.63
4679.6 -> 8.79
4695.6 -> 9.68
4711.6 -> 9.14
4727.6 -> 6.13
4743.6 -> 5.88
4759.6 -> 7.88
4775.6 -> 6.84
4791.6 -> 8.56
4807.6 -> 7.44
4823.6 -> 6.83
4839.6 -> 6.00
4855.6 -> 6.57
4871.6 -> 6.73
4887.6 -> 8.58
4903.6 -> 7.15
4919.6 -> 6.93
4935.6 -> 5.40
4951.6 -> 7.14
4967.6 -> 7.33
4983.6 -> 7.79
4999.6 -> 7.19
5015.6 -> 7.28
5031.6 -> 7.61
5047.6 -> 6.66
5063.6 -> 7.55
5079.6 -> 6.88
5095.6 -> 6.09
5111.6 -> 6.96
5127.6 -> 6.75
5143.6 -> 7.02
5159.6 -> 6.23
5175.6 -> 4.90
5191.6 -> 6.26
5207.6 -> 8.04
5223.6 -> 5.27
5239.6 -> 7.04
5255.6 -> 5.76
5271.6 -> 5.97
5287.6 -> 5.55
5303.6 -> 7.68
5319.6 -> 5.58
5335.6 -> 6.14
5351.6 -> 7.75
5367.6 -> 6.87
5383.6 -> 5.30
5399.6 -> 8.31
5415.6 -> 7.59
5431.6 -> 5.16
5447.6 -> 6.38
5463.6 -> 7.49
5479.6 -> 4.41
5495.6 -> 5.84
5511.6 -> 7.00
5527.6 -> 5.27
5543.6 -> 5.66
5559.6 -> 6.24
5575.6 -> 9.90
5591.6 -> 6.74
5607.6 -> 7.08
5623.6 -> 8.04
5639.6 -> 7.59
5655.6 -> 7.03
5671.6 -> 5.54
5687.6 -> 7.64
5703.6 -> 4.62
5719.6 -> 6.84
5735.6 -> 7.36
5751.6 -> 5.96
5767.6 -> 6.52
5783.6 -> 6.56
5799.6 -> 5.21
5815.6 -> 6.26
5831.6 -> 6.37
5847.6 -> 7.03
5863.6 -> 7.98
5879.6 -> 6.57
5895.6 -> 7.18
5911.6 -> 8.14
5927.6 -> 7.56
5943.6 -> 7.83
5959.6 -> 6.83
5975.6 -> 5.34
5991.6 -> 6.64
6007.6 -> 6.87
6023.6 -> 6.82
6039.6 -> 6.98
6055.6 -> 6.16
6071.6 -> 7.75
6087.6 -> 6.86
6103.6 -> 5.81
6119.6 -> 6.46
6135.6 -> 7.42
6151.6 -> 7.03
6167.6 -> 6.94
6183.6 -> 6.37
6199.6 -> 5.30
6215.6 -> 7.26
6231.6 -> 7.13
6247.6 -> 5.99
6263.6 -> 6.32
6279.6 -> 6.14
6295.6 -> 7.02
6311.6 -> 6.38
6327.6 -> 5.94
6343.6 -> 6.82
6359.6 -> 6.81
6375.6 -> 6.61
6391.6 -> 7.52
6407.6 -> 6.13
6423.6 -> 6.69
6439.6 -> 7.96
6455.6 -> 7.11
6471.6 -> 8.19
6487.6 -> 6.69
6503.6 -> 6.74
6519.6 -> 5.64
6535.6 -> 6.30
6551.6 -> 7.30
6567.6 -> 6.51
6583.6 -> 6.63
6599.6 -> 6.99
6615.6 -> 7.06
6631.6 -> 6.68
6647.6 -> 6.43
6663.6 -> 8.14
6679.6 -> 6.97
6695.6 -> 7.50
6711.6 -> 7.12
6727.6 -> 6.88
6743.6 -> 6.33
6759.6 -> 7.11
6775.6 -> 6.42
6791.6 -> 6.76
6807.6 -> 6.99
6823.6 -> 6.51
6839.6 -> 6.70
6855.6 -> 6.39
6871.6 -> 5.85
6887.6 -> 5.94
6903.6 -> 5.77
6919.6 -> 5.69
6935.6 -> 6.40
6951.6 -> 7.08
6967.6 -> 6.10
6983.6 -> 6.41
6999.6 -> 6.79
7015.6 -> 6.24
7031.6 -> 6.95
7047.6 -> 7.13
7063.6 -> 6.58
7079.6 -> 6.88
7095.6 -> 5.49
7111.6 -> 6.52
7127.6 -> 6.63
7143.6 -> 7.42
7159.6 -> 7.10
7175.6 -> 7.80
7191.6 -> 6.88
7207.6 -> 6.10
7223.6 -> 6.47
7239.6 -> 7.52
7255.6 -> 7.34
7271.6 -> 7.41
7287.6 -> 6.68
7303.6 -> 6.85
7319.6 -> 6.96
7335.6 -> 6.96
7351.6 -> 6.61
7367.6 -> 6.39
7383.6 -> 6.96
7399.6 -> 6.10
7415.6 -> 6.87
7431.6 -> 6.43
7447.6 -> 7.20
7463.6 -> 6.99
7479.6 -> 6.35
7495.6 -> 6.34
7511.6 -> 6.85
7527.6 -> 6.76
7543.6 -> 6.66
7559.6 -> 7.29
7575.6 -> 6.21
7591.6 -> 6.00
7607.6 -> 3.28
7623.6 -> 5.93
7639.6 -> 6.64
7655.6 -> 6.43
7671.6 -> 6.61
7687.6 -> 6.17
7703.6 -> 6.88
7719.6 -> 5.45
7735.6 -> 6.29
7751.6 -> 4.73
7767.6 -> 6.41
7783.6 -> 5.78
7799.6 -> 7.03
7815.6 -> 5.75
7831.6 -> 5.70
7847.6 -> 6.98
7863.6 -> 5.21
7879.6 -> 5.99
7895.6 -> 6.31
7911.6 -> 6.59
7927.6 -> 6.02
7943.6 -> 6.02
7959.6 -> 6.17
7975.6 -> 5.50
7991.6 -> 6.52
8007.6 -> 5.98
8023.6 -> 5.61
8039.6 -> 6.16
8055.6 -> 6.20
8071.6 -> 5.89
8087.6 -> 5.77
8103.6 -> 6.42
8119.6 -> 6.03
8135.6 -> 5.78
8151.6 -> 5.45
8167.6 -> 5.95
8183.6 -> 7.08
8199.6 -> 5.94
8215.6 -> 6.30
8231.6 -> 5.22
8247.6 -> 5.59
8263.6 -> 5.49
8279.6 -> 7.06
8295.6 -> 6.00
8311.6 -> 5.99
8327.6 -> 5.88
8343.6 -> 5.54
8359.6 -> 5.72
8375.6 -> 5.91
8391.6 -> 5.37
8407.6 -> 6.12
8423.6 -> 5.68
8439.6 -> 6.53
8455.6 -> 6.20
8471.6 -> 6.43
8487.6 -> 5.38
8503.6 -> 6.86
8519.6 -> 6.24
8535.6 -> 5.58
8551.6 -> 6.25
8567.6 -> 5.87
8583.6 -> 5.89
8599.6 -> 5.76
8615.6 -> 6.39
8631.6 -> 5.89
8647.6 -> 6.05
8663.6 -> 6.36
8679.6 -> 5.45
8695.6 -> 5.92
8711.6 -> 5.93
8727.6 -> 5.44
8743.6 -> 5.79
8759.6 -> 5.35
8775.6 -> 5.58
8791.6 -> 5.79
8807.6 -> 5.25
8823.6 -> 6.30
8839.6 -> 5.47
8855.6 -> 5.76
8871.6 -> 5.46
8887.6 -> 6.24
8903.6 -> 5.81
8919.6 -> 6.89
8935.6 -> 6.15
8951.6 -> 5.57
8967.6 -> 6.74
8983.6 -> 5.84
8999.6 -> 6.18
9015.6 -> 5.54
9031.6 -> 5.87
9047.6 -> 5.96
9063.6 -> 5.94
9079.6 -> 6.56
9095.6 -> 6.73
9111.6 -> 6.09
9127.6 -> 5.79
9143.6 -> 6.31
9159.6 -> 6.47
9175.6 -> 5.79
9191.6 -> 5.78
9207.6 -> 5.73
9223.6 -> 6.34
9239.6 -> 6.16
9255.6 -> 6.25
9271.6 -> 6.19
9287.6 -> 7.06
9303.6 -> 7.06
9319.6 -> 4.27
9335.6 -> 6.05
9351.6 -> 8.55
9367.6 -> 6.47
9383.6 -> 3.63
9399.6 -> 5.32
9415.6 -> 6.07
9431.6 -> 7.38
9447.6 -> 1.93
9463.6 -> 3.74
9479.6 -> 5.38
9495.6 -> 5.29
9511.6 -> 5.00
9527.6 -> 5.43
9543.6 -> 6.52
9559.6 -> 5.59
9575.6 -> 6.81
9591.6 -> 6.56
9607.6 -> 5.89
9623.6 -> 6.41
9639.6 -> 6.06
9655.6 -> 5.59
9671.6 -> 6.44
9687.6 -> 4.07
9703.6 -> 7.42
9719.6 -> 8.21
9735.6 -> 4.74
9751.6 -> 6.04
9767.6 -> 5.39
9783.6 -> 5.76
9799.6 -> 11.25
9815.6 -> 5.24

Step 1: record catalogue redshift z 0.592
